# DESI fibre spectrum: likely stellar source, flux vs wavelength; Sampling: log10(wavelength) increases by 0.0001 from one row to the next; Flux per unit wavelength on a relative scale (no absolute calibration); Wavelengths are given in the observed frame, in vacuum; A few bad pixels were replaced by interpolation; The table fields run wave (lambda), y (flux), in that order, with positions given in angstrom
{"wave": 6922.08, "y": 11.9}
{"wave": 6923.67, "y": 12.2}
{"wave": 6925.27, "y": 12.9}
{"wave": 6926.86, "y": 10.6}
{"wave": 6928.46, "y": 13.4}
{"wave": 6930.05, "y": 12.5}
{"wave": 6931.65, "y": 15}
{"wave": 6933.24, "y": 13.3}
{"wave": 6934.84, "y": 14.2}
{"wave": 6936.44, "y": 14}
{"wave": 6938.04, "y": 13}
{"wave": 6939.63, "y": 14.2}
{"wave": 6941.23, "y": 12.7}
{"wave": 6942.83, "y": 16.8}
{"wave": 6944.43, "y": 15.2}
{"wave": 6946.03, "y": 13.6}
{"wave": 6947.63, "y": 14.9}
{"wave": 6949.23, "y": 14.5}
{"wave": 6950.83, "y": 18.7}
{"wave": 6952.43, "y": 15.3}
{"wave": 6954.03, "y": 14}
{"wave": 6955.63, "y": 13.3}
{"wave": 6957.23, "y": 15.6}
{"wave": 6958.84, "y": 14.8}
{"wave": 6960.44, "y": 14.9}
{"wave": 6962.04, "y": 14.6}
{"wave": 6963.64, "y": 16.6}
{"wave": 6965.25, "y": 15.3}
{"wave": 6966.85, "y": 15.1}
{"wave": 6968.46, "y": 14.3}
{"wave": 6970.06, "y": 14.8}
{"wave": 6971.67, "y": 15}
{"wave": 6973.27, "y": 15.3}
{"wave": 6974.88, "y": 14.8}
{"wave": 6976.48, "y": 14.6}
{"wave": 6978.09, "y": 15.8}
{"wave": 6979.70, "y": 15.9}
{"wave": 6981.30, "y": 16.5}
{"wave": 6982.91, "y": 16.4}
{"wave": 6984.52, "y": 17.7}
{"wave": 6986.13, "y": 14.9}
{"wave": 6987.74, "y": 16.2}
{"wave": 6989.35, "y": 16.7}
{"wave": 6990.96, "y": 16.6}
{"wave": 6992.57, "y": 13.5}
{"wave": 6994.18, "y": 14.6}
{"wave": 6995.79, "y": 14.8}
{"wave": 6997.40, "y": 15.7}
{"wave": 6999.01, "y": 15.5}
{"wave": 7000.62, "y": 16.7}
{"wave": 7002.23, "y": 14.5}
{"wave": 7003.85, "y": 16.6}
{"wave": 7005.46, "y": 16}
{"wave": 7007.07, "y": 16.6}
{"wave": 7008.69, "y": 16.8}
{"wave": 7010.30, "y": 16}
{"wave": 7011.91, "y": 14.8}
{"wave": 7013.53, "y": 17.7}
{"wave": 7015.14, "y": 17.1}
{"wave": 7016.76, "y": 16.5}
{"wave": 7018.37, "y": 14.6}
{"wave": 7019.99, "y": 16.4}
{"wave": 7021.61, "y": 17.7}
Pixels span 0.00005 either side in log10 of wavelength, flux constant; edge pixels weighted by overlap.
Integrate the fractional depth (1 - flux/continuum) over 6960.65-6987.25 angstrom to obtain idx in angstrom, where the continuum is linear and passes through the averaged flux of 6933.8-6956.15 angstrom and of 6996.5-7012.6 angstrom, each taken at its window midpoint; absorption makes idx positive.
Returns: -0.4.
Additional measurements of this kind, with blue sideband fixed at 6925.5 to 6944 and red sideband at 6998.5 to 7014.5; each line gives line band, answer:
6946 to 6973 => -1.1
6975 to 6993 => -0.6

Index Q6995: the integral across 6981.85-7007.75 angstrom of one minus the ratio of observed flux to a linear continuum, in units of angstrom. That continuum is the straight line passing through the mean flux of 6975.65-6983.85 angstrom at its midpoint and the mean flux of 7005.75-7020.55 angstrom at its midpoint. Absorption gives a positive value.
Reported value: 0.4 angstrom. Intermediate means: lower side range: 15.9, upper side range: 16.3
